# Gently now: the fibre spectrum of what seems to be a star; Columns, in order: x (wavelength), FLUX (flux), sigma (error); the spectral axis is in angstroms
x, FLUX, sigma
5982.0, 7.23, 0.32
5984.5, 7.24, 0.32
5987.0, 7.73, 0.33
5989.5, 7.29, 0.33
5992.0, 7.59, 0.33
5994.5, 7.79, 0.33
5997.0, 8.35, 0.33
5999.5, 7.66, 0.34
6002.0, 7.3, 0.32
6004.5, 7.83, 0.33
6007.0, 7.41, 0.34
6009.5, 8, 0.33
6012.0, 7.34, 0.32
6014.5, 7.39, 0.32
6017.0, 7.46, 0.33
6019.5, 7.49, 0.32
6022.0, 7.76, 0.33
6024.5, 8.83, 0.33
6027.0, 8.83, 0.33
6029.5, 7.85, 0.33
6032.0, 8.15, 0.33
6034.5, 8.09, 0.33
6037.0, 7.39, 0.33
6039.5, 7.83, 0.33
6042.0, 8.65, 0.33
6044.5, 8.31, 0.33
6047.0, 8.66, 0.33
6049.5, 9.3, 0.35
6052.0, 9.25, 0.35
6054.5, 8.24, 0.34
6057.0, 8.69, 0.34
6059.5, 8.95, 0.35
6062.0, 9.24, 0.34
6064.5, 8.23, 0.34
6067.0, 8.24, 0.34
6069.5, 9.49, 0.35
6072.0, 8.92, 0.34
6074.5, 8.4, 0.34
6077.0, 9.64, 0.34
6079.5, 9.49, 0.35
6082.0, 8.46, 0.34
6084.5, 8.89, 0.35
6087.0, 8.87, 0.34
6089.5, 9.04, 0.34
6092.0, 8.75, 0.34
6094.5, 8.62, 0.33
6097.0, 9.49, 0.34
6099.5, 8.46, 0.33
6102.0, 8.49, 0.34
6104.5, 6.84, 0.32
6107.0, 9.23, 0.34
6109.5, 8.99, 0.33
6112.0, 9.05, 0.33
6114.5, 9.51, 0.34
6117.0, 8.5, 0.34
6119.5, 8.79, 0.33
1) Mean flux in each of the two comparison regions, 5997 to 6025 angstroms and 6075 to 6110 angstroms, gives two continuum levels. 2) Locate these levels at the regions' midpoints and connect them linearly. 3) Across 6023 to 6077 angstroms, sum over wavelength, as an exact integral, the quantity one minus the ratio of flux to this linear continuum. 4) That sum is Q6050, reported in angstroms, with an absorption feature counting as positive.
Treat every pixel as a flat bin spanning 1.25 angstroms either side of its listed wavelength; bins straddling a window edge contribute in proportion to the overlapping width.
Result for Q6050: -2.4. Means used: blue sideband 7.68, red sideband 8.79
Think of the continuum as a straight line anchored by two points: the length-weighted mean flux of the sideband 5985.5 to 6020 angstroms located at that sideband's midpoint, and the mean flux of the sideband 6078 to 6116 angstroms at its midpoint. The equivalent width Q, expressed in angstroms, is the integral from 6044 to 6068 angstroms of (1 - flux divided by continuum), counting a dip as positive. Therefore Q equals -1.3 angstroms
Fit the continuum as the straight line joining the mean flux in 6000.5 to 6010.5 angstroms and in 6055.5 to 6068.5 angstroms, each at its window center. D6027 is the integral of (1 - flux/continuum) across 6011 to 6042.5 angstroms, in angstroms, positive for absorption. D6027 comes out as 0.4 angstroms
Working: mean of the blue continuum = 7.63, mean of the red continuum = 8.68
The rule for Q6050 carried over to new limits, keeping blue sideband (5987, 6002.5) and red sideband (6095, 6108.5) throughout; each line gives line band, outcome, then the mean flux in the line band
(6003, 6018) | 0.5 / 7.57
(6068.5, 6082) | -1.3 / 9.12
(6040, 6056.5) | -1.2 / 8.69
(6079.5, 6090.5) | -0.7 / 8.89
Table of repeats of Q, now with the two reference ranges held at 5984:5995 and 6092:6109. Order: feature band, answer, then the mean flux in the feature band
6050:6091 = -2.99 angstroms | 8.88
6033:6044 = -0.04 angstroms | 8.02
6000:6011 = 0.07 angstroms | 7.63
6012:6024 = 0.32 angstroms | 7.59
